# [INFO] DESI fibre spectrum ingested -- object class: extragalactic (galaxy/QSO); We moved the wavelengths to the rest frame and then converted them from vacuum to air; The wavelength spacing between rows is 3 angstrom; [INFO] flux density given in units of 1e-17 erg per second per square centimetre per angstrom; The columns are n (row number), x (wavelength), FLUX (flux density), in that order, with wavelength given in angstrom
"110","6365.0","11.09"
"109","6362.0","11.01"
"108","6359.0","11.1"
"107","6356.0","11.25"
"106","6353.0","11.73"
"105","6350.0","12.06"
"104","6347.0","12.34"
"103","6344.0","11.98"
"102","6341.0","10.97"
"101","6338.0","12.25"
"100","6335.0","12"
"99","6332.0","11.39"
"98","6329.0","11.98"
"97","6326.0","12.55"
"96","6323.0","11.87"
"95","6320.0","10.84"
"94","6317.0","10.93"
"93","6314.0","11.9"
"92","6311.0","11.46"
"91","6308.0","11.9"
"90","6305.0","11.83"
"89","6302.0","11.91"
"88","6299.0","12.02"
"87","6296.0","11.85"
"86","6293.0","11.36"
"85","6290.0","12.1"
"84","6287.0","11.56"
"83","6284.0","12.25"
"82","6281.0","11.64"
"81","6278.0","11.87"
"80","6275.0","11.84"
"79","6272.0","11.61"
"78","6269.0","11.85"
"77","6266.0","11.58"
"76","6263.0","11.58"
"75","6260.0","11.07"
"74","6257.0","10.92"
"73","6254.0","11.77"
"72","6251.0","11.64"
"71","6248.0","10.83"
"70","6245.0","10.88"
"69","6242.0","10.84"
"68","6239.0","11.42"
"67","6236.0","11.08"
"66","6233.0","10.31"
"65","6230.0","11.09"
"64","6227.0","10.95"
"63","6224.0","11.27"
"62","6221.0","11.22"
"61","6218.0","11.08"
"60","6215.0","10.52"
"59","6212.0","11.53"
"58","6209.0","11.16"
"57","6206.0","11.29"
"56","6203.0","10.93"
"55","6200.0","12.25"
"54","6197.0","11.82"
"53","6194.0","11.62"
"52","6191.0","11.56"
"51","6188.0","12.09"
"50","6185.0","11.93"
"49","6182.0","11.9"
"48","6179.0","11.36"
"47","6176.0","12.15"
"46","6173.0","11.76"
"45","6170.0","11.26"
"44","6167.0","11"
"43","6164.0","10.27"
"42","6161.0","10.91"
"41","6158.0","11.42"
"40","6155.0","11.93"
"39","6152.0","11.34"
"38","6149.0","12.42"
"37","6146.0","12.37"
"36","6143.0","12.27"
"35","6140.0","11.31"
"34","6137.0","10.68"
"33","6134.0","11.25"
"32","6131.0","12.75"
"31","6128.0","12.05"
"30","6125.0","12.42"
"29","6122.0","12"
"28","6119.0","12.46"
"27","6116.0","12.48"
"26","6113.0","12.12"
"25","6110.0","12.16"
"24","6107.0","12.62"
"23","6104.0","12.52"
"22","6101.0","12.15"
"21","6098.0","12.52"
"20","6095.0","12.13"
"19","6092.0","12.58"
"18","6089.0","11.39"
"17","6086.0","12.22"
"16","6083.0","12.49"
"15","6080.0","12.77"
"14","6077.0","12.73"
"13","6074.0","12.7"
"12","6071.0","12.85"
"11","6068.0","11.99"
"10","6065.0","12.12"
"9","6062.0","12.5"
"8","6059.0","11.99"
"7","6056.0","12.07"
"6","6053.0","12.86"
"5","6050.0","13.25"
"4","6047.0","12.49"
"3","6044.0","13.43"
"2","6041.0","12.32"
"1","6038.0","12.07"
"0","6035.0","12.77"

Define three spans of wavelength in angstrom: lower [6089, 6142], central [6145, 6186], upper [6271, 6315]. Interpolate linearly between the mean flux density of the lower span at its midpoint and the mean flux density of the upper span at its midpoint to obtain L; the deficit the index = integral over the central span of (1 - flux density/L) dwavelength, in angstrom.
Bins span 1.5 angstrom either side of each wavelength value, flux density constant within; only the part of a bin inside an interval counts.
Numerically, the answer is 1.6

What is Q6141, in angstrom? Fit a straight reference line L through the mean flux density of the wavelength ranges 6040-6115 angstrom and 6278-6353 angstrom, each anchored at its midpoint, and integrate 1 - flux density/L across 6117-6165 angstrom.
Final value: 2.0 angstrom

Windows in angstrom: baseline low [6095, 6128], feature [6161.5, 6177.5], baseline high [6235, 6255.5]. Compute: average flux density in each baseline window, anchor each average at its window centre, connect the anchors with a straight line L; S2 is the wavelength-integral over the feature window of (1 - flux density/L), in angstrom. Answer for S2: 0.8 angstrom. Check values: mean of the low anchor 12.3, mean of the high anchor 11.2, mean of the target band 11.3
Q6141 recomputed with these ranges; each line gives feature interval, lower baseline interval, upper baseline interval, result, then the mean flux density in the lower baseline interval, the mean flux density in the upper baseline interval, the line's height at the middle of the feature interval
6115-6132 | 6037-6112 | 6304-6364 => -0.1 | 12.4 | 11.7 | 12.3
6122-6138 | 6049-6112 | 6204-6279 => 0.2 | 12.4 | 11.2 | 12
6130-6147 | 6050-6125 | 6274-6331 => 0.7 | 12.4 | 11.8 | 12.2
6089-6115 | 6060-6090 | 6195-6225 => -0.3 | 12.4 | 11.3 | 12.2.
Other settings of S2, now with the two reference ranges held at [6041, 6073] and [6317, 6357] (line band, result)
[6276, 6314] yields 0.2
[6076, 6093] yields 0.2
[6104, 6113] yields 0.0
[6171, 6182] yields 0.4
